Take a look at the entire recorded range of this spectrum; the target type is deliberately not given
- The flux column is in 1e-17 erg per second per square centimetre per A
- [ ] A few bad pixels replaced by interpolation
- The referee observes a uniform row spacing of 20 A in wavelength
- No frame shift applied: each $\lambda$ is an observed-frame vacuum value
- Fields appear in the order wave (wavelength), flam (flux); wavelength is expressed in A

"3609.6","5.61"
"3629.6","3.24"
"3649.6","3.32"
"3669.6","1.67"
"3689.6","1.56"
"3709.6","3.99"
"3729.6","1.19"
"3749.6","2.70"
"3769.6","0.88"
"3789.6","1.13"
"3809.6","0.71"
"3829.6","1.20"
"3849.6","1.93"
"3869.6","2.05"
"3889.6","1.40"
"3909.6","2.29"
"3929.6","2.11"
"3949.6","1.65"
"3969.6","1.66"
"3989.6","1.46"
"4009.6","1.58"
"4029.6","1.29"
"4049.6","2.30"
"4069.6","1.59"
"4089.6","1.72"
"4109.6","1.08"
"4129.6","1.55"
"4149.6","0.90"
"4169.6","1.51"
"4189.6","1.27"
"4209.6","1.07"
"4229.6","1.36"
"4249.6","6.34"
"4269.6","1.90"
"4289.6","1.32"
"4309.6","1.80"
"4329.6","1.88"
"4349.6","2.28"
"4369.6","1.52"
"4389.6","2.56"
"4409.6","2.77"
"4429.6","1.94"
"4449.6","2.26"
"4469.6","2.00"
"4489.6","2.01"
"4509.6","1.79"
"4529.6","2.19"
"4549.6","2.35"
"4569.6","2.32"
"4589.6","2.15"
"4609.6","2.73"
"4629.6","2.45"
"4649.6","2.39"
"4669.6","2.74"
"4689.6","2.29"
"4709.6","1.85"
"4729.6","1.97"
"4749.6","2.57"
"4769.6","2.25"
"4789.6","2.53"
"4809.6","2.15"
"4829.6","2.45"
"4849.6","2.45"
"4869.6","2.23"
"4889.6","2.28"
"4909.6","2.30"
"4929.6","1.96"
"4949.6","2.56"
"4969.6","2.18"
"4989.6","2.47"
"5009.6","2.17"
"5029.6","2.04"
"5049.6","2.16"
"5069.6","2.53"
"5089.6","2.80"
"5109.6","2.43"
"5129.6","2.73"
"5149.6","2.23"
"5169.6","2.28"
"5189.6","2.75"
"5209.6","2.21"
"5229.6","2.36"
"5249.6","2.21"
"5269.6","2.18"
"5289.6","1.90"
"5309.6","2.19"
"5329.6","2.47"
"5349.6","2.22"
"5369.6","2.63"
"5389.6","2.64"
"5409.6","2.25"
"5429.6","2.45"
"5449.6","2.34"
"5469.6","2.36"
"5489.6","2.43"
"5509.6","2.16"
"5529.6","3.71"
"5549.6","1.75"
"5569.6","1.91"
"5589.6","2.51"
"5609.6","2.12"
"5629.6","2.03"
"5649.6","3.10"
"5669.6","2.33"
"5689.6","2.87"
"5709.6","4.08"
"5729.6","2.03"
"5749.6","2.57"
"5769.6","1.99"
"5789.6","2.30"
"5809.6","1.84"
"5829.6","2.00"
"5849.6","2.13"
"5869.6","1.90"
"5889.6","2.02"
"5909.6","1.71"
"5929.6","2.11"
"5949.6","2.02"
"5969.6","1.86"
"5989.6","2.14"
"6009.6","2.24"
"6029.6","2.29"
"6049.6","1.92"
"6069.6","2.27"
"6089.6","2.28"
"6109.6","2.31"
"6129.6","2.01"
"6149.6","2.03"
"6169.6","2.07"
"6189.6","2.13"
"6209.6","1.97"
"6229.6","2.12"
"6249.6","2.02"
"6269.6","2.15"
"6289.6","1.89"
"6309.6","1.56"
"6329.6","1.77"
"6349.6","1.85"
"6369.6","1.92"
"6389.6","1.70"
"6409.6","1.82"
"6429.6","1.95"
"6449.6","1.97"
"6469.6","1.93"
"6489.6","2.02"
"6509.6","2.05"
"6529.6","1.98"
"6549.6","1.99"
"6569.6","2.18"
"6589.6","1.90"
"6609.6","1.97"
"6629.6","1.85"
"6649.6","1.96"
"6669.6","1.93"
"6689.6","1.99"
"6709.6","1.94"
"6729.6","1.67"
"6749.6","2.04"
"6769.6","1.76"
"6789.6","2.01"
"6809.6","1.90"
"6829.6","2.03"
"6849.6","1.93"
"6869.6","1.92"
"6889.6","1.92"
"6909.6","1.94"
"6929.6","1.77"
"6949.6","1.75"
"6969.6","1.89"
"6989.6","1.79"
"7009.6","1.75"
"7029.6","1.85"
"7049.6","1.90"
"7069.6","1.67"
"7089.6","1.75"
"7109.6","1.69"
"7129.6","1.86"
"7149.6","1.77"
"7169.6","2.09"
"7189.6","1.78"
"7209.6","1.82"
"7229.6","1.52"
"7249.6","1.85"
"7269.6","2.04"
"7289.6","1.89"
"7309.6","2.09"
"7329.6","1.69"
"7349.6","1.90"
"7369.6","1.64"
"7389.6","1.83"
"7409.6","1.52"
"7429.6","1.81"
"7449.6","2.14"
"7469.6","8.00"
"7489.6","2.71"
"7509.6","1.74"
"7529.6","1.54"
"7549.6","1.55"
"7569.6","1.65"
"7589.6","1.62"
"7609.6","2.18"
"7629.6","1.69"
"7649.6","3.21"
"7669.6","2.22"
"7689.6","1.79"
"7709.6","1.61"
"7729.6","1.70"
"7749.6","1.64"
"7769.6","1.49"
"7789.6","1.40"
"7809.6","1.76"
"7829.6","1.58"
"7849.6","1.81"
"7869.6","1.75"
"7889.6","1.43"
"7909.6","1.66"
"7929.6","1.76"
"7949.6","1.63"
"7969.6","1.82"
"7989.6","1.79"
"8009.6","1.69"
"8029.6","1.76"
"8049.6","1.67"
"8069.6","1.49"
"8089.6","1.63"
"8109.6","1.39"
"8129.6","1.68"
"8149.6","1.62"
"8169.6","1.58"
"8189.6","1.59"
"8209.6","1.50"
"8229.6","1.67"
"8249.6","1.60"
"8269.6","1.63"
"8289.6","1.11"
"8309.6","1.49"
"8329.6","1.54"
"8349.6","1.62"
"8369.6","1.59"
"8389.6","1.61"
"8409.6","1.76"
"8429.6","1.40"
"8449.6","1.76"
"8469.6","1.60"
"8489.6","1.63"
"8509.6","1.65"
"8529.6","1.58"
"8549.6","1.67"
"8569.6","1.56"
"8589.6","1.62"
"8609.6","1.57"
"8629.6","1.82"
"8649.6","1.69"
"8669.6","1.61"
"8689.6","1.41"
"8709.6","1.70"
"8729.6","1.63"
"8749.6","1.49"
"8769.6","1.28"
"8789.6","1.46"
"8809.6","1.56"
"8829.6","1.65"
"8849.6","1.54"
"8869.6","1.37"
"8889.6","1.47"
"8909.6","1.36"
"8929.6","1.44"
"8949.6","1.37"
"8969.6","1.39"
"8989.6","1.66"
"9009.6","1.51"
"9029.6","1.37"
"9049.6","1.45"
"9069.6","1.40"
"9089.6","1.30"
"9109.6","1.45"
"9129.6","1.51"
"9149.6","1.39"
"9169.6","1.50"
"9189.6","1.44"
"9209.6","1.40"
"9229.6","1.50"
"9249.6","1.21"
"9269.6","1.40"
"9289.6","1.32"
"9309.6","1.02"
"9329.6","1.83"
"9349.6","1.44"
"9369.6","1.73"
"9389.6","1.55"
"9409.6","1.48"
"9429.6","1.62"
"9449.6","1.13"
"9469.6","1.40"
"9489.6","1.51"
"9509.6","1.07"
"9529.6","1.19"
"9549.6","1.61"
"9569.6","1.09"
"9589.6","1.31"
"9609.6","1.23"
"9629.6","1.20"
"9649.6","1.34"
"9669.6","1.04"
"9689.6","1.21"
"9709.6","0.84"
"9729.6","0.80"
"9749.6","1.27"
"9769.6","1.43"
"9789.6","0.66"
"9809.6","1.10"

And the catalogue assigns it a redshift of 0.14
